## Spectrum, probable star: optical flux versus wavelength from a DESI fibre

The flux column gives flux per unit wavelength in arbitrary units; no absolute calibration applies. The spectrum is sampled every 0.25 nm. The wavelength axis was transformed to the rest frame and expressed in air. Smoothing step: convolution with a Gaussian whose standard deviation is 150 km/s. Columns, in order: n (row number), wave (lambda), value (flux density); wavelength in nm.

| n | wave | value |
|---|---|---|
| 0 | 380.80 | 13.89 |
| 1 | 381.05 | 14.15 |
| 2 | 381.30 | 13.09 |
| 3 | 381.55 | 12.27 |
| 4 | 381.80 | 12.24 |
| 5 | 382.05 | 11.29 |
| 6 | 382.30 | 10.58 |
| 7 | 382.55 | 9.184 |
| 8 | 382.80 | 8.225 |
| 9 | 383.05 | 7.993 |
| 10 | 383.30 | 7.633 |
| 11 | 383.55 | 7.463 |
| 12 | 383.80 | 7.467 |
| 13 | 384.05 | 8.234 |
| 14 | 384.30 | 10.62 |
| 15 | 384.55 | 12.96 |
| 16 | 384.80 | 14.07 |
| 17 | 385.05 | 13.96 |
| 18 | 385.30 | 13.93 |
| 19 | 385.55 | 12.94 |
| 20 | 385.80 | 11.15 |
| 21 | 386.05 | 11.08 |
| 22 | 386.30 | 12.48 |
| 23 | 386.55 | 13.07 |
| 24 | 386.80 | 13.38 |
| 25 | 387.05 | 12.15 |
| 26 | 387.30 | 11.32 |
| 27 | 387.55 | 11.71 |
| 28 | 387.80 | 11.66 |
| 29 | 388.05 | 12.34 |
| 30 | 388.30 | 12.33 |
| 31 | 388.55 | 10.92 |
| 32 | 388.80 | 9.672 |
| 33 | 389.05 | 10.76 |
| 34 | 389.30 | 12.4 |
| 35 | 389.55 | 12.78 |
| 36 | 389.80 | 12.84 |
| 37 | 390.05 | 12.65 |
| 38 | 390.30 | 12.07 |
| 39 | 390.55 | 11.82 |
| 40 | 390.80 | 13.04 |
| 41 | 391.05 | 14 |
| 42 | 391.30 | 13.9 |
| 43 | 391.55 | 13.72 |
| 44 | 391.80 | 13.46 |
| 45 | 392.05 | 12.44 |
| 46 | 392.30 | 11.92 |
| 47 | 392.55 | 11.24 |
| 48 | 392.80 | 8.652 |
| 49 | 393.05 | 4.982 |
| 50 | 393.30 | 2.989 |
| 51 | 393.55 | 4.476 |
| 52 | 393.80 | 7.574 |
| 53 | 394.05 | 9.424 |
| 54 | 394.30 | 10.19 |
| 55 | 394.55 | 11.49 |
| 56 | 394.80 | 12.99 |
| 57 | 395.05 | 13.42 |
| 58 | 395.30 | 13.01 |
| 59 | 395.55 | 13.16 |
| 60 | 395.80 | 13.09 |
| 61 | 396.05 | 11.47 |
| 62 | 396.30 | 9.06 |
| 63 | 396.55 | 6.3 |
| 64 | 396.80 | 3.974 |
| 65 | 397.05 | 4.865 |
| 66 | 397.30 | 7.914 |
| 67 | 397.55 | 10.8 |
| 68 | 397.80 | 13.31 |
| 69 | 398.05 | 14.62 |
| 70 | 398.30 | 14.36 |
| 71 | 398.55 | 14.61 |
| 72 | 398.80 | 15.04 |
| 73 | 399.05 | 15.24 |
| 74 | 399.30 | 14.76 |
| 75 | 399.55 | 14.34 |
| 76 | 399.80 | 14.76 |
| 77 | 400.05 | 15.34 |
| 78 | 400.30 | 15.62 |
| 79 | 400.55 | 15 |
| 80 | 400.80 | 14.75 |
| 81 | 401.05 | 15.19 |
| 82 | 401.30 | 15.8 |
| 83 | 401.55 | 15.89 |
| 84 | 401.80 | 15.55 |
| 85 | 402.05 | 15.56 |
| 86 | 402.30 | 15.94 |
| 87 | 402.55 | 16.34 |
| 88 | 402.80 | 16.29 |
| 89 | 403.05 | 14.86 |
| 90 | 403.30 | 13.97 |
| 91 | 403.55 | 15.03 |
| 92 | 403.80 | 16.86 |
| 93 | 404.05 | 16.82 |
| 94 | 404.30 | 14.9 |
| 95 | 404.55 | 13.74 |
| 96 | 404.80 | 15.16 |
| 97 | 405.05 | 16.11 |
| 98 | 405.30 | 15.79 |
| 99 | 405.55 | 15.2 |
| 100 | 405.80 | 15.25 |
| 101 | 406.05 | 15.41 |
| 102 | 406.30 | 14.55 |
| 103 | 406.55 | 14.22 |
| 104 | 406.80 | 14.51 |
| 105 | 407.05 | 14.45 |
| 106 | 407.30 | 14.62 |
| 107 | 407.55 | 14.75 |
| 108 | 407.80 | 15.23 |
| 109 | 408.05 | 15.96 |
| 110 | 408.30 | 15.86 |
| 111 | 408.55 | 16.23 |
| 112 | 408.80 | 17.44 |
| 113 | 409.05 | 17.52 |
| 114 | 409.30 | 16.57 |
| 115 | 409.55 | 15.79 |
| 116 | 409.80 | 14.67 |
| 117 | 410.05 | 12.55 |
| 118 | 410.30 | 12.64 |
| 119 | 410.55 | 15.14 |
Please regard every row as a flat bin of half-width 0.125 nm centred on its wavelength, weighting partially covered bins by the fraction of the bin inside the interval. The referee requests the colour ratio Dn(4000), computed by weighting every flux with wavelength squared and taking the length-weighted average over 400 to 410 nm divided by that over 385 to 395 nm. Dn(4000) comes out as 1.5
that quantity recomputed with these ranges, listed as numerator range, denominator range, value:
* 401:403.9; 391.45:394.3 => 1.79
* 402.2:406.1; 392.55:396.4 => 1.66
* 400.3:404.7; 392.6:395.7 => 1.70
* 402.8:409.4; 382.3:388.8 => 1.54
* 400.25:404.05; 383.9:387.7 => 1.39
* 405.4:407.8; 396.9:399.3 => 1.25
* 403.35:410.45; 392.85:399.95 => 1.49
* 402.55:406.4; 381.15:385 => 1.66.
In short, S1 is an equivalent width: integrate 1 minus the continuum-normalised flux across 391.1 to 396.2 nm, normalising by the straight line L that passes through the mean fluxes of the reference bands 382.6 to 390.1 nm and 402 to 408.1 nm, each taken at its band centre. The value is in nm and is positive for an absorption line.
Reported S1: 0.84 nm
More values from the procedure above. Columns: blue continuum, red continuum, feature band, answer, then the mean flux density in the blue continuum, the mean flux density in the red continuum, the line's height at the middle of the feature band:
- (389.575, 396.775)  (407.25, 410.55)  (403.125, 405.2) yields -0.19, 10.8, 15.4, 14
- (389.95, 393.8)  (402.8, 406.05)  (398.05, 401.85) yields -0.39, 10.6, 15.3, 13.7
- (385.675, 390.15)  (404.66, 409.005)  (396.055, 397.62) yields 0.72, 11.9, 15.4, 13.6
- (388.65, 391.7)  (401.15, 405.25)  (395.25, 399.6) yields 0.80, 12.5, 15.6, 14.2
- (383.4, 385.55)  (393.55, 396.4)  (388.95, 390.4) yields -0.15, 11.2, 11.1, 11.1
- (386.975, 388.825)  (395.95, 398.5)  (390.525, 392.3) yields -0.37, 11.6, 9.79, 10.9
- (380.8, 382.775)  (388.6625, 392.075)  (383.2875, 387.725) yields 0.22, 11.8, 12.5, 12.1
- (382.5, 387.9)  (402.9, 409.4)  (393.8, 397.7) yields 0.94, 11.1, 15.4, 13.3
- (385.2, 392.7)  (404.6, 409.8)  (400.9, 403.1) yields -0.17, 12.3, 15.5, 14.6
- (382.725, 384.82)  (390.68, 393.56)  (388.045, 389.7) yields -0.24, 9.2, 10.6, 10.1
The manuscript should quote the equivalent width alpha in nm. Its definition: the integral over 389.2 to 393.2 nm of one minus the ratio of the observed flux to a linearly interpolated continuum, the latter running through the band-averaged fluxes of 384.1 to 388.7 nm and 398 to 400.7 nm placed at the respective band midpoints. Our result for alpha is 0.38 nm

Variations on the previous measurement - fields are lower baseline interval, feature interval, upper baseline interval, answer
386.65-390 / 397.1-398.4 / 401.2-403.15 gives 0.253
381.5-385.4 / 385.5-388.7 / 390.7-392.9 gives -0.184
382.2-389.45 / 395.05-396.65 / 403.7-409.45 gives 0.235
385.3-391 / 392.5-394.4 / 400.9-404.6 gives 0.868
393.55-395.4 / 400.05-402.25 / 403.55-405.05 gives -0.233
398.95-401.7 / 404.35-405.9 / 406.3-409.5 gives 0.023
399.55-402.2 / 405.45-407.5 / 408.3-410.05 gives 0.135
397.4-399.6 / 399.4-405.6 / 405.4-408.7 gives -0.362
